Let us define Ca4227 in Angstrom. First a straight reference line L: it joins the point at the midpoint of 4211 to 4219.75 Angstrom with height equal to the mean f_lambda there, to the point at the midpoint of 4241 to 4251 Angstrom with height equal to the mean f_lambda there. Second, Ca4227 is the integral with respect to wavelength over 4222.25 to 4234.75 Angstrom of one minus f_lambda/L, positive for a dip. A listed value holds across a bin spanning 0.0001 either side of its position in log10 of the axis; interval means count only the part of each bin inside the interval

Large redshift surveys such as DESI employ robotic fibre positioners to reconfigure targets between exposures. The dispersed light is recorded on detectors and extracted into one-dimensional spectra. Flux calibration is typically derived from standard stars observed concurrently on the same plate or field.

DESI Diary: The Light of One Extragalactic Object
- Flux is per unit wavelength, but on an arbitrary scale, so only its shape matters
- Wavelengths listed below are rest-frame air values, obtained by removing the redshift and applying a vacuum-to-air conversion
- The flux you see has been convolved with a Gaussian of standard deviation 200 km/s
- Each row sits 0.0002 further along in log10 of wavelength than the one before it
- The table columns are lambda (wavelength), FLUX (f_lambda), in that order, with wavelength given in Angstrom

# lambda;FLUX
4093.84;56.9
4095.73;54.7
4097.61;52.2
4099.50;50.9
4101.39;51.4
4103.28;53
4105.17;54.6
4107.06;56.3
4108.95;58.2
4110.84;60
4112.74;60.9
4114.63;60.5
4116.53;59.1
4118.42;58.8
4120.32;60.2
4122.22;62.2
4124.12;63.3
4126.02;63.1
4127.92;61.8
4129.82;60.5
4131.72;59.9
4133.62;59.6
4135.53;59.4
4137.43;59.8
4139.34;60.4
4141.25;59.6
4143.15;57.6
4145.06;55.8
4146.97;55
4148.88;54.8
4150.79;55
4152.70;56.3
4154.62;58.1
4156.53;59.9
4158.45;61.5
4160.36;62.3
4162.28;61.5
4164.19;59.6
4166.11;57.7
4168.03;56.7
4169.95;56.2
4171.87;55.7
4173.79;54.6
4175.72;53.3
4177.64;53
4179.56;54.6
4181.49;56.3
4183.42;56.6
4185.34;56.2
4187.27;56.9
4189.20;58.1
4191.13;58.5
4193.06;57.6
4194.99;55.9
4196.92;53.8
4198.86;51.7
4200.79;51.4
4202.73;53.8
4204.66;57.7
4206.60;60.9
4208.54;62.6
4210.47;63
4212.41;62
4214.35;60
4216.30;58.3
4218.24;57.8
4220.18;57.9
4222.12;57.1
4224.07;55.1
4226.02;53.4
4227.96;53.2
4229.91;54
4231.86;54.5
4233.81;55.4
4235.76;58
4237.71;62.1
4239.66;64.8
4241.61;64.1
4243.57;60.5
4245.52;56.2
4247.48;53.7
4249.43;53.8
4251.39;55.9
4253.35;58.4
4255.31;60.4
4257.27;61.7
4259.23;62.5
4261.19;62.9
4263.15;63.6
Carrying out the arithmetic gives 0.9 Angstrom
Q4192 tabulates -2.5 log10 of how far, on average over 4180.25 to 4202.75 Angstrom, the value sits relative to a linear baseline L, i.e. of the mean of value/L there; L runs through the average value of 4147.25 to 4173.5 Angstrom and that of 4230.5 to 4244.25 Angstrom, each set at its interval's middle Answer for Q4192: 0.06 mag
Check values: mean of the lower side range 57.9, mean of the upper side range 59.7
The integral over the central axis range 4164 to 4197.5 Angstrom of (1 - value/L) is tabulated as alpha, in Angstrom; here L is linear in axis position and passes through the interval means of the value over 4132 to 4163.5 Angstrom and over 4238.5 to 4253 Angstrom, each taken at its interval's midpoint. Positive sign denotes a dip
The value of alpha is 1.4 Angstrom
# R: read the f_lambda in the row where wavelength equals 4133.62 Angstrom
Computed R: 59.6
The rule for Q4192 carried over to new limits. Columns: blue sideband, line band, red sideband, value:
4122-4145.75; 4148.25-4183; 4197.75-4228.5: 0.04 mag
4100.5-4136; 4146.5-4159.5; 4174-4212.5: 0.01 mag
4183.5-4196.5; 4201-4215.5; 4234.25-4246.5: -0.02 mag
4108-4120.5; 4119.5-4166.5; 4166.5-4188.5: -0.03 mag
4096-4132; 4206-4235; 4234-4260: 0.03 mag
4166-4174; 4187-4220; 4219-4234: -0.04 mag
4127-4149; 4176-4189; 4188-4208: 0.02 mag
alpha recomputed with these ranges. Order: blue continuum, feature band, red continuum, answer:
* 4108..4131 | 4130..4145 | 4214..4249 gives 0.2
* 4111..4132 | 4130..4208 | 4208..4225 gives 3.8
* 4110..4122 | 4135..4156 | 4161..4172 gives 0.5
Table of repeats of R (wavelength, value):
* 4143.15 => 57.6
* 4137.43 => 59.8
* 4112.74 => 60.9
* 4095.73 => 54.7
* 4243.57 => 60.5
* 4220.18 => 57.9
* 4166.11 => 57.7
